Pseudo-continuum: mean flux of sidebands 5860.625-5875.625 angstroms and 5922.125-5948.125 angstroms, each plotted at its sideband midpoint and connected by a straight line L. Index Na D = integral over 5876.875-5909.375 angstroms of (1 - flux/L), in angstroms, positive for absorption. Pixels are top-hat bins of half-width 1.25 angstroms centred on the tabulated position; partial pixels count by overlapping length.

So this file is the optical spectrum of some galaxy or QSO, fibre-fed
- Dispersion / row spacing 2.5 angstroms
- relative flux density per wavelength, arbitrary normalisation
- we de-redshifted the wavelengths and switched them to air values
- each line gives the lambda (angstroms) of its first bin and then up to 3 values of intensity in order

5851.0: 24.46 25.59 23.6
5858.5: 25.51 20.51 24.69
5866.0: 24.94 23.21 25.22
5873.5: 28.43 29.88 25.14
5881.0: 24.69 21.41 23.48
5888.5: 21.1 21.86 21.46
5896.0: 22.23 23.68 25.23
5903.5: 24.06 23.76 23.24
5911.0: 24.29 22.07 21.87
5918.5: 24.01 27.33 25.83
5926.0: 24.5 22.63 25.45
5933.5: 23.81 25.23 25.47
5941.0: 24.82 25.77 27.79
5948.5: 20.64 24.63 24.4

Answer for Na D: 2.3 angstroms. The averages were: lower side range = 25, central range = 23.3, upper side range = 25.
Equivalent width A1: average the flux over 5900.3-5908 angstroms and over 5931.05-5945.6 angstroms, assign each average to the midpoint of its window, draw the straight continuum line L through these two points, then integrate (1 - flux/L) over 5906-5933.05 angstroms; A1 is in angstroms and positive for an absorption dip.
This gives 0.61 angstroms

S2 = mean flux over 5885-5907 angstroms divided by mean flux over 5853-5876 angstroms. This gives 0.92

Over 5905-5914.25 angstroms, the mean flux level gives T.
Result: 23.4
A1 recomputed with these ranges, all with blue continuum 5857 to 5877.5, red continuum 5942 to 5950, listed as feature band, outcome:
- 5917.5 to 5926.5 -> -0.23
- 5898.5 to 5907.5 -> 0.29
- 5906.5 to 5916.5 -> 0.79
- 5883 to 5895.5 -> 1.60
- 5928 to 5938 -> 0.13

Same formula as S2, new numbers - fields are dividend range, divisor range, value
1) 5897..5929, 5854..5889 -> 0.98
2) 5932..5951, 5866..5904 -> 1.03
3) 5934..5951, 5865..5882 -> 0.96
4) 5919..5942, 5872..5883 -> 0.94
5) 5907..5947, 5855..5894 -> 1.02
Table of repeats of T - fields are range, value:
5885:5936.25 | 23.6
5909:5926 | 24.2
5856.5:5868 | 23.8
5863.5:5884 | 25.5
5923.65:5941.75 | 24.6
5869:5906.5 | 24.1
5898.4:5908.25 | 24.1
